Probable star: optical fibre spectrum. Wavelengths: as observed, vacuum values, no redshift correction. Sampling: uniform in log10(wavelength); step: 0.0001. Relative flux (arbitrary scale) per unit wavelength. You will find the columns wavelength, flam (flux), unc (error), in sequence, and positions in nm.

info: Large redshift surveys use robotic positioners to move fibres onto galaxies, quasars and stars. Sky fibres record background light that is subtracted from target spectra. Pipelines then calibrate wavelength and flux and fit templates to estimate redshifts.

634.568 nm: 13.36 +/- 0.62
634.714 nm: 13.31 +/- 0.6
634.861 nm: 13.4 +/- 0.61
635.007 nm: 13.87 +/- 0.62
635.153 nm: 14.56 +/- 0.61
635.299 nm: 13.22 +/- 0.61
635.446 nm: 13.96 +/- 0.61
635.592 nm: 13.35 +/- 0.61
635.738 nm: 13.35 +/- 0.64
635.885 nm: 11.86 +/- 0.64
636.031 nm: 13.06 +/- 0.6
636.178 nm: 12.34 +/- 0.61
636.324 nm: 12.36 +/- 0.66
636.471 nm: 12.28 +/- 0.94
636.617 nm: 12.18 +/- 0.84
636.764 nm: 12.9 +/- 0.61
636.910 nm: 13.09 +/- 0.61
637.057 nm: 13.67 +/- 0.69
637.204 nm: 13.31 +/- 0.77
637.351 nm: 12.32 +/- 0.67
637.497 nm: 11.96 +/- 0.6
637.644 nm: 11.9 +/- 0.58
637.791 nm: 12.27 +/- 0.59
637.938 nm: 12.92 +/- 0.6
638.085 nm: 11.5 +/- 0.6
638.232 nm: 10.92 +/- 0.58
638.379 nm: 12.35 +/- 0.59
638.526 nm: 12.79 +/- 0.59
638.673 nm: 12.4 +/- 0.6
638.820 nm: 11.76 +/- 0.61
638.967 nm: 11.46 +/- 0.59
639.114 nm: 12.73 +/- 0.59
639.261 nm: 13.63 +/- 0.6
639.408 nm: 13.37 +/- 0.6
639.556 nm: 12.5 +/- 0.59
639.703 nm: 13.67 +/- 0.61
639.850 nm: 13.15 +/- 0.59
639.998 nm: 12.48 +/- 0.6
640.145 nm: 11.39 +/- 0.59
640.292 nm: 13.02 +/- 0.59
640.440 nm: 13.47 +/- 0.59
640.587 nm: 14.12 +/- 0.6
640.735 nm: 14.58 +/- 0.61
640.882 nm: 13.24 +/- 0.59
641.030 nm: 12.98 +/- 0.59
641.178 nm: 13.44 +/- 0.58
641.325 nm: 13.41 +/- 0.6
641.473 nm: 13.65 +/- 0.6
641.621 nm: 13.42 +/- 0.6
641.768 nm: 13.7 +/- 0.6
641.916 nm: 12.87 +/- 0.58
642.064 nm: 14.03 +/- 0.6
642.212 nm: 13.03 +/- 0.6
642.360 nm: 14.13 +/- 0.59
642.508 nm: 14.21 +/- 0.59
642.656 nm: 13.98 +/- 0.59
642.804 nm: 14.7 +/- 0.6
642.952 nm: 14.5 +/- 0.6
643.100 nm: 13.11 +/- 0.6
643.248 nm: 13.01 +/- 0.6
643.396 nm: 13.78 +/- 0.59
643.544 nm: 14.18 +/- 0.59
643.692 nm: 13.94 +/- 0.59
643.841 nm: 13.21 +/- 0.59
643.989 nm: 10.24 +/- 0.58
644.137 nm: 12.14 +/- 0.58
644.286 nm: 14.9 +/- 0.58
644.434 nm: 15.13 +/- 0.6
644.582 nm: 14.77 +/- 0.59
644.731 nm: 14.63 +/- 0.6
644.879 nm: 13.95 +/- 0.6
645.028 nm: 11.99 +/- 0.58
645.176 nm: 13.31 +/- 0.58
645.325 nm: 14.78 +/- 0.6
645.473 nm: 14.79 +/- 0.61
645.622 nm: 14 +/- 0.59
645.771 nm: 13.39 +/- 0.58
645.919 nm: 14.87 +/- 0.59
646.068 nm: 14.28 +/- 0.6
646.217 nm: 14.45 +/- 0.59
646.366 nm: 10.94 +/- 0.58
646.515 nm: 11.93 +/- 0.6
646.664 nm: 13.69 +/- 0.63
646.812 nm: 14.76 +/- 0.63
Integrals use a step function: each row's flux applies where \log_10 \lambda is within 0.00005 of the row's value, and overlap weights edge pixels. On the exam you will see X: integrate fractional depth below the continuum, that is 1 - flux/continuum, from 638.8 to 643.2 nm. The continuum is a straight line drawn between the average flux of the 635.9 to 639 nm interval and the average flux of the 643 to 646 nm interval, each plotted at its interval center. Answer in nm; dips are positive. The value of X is -0.10 nm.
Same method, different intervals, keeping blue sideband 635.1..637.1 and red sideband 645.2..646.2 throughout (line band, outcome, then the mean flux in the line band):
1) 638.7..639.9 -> 0.06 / 12.8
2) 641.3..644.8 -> 0.06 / 13.7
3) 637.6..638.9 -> 0.12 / 12.1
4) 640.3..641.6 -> 0.01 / 13.6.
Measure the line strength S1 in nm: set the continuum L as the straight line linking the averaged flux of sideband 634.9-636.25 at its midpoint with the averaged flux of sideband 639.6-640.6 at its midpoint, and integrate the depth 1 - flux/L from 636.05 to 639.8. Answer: 0.174 nm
